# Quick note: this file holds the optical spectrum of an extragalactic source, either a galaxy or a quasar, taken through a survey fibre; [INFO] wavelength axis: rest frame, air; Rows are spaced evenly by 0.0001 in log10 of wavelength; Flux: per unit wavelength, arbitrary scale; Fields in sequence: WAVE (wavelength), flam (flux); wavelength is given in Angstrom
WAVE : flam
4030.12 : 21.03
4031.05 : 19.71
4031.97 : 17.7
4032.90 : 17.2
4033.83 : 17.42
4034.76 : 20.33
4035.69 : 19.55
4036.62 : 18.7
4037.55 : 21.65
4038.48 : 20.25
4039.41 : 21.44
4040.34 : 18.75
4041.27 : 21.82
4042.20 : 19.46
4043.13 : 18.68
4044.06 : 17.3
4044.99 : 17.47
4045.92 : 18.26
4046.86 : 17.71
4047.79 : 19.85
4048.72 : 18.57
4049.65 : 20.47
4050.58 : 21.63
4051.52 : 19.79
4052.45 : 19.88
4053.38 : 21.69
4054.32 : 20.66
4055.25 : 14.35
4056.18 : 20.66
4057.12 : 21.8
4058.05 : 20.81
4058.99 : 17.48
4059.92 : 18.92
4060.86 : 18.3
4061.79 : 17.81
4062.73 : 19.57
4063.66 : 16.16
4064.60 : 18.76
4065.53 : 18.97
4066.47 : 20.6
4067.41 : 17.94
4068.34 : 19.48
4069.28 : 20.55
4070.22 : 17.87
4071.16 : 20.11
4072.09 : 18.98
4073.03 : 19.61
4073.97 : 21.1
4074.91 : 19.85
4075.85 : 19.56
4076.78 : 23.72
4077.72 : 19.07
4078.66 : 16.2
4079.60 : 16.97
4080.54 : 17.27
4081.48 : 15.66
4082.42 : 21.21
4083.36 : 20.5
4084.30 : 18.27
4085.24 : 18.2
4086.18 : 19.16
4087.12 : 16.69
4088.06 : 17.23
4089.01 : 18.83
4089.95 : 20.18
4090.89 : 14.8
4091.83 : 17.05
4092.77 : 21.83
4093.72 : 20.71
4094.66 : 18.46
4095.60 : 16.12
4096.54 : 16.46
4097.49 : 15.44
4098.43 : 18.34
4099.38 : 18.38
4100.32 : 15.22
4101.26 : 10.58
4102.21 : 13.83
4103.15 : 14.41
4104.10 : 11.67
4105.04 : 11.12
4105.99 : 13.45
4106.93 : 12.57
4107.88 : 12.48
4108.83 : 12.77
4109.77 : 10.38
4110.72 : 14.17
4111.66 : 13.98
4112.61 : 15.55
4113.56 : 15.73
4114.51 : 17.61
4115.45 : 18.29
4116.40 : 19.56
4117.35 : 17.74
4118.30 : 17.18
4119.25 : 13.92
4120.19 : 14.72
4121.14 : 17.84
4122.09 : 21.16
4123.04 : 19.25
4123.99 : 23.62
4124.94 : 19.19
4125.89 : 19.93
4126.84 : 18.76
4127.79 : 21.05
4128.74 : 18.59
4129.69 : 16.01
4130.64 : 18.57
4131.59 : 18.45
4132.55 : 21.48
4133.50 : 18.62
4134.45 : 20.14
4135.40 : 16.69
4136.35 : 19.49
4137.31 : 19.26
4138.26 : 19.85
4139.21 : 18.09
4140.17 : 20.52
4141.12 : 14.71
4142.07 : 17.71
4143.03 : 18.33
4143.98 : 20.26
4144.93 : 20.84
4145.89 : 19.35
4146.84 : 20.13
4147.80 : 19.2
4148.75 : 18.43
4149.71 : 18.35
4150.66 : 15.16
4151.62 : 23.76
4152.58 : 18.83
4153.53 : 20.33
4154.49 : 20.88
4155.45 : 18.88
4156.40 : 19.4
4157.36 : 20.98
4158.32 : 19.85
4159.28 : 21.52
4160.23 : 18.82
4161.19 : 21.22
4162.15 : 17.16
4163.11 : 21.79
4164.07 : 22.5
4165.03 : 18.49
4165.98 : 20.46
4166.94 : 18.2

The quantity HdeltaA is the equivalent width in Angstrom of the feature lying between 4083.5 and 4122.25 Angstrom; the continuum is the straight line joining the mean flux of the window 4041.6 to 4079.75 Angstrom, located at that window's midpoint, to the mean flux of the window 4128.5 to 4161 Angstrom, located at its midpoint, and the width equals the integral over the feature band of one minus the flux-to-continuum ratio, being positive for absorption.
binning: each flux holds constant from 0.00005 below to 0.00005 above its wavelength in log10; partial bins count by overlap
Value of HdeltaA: 6.2 Angstrom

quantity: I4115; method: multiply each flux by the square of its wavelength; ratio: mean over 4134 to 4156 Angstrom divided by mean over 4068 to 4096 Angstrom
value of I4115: 1.0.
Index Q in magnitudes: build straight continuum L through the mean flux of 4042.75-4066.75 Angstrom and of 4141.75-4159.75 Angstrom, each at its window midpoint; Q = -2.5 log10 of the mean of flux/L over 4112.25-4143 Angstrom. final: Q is 0.06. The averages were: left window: 19.1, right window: 19.6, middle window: 18.4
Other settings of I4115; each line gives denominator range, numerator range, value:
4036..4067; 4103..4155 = 0.95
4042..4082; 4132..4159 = 1.05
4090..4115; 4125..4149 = 1.27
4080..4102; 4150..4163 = 1.16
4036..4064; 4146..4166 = 1.08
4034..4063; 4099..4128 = 0.85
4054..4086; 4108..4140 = 0.96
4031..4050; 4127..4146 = 1.03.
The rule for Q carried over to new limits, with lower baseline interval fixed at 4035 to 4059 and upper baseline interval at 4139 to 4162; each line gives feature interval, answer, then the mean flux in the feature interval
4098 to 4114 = 0.38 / 13.8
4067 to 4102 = 0.07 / 18.3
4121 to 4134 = 0.00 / 19.5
